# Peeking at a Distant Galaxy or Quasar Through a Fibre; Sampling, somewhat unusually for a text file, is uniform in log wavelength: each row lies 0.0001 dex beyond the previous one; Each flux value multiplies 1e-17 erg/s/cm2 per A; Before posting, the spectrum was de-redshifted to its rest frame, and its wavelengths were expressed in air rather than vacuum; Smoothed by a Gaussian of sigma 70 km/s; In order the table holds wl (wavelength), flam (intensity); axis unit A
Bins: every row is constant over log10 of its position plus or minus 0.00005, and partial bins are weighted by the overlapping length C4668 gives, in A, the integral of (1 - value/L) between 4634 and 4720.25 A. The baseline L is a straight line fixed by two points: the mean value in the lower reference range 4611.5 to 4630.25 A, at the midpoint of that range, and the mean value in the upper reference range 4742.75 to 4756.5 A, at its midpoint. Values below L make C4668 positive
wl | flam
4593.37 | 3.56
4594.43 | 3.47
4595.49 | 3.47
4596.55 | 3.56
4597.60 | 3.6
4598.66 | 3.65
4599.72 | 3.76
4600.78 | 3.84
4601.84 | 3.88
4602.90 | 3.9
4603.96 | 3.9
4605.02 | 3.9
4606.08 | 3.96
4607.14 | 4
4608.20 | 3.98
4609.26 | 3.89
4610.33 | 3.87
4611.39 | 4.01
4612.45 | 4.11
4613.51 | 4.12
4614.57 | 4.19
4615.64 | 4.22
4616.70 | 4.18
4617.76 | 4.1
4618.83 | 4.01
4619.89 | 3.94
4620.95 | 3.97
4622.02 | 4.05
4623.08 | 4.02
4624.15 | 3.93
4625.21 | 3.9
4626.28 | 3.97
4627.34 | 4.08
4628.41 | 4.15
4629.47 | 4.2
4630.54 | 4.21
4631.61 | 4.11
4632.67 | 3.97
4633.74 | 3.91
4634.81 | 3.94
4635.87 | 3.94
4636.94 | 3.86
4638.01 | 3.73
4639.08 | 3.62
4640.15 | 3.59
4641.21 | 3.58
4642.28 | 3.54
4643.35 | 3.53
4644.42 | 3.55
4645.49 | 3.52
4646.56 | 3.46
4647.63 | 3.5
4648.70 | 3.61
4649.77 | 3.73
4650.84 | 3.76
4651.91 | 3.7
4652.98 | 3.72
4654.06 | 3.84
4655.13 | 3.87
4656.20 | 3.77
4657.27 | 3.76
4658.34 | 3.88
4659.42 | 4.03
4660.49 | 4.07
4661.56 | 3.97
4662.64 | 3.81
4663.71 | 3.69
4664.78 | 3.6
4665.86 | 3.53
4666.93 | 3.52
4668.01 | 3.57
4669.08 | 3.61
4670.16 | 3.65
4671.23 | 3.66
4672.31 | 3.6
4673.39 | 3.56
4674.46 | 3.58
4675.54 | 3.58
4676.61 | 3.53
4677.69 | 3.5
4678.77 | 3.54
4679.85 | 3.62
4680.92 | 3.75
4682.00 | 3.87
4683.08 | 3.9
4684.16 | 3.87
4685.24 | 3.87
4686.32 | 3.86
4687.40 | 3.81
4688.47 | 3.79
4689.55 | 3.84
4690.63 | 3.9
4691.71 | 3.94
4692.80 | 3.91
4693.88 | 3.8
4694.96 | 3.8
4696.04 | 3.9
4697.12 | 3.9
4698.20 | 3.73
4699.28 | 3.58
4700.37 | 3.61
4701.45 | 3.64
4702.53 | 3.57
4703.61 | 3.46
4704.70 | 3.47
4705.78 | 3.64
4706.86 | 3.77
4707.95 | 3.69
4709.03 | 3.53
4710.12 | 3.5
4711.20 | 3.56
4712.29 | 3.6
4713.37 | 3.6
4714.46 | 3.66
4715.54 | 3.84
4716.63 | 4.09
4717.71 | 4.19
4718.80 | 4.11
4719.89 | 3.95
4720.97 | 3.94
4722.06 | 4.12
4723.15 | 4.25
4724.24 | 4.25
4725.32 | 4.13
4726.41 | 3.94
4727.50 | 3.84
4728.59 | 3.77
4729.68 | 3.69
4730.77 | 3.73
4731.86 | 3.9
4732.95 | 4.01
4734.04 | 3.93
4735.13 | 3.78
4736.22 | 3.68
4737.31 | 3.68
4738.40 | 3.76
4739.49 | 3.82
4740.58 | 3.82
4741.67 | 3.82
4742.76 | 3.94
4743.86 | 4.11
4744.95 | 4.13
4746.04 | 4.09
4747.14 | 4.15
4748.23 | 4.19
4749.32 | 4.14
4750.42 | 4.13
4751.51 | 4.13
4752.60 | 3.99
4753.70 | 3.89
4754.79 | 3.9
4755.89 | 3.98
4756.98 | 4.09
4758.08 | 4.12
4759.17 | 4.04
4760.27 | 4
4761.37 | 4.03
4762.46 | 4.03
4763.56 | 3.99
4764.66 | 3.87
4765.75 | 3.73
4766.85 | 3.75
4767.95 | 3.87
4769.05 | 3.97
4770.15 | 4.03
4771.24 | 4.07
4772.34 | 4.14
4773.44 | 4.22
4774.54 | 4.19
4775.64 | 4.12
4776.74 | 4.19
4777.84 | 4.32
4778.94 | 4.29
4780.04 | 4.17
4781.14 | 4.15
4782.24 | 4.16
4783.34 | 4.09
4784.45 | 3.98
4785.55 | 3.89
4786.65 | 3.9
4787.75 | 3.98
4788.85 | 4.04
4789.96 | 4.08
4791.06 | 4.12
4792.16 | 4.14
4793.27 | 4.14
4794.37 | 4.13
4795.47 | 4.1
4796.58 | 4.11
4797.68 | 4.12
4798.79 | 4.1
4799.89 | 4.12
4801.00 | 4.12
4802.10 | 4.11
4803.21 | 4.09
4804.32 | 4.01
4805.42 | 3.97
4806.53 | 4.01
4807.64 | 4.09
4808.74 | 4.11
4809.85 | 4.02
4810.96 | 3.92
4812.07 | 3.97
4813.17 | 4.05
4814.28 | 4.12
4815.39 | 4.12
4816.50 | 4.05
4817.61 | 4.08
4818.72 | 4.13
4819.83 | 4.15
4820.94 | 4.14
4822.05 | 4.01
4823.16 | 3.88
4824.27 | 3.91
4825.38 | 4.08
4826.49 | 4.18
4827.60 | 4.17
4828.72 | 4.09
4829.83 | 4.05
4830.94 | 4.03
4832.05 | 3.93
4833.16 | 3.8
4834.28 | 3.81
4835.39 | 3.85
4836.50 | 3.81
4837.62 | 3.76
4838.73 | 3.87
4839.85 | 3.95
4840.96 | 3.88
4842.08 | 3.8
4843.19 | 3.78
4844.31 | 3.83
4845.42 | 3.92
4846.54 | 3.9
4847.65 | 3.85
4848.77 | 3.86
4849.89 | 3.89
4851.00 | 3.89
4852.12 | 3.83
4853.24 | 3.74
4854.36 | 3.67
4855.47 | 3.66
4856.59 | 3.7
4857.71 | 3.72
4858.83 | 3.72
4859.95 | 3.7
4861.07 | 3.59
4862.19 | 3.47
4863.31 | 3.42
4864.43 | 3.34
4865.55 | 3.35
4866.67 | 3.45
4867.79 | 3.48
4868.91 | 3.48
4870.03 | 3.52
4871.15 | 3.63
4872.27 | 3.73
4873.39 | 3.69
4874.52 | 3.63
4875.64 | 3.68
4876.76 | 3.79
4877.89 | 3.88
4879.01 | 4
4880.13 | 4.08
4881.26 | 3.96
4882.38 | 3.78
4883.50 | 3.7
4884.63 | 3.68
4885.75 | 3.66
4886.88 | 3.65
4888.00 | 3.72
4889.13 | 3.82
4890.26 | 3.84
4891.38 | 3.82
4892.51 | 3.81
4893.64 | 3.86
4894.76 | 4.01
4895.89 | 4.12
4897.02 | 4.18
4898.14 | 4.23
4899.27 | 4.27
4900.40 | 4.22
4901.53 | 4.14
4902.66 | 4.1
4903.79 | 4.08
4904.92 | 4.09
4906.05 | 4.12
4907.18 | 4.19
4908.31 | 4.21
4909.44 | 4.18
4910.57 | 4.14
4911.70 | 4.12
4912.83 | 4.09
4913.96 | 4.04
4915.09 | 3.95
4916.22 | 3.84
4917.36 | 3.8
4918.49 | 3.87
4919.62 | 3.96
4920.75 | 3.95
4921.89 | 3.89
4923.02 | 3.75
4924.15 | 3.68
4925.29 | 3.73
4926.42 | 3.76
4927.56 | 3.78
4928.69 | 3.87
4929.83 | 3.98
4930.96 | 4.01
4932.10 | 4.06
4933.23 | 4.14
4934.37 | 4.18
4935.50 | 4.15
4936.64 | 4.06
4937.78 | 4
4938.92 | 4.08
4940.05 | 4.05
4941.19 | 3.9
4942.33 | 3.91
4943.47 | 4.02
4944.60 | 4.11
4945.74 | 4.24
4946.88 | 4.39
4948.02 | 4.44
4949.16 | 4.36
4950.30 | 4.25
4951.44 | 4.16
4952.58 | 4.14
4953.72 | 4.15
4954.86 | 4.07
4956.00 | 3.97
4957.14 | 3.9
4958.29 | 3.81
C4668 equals 7.3 A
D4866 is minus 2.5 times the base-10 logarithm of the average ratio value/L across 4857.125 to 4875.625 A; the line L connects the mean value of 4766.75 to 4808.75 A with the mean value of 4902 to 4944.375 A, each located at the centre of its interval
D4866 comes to 0.14 mag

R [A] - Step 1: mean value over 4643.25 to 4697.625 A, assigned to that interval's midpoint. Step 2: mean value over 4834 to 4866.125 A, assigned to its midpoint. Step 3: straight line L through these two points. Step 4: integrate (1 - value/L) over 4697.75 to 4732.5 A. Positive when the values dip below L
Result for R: -0.6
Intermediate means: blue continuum 3.73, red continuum 3.74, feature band 3.79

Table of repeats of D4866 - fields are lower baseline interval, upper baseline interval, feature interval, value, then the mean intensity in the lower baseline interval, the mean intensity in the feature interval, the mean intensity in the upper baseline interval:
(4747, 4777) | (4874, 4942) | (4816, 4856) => 0.02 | 4.03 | 3.92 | 3.96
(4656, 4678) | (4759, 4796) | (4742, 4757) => -0.03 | 3.69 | 4.06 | 4.06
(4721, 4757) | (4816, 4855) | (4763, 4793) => -0.03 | 3.96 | 4.05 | 3.93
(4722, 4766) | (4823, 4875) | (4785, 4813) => -0.05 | 3.97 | 4.06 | 3.77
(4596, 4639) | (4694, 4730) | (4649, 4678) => 0.05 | 3.96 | 3.71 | 3.8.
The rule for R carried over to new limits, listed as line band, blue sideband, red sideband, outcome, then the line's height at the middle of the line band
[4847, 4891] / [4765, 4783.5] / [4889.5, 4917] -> 4.00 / 4.07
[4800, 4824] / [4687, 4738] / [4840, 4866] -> -1.96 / 3.75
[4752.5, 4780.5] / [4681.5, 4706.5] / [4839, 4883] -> -2.16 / 3.75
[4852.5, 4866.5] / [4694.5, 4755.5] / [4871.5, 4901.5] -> 1.04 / 3.88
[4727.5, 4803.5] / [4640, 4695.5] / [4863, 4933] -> -4.68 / 3.78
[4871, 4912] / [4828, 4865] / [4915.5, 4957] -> -0.39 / 3.91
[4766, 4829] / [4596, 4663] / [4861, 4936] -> -3.25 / 3.87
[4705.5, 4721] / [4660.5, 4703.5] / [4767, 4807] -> 0.22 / 3.83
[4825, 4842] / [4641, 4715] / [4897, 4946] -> -0.18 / 3.9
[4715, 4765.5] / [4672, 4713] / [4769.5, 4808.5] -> -1.03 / 3.9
